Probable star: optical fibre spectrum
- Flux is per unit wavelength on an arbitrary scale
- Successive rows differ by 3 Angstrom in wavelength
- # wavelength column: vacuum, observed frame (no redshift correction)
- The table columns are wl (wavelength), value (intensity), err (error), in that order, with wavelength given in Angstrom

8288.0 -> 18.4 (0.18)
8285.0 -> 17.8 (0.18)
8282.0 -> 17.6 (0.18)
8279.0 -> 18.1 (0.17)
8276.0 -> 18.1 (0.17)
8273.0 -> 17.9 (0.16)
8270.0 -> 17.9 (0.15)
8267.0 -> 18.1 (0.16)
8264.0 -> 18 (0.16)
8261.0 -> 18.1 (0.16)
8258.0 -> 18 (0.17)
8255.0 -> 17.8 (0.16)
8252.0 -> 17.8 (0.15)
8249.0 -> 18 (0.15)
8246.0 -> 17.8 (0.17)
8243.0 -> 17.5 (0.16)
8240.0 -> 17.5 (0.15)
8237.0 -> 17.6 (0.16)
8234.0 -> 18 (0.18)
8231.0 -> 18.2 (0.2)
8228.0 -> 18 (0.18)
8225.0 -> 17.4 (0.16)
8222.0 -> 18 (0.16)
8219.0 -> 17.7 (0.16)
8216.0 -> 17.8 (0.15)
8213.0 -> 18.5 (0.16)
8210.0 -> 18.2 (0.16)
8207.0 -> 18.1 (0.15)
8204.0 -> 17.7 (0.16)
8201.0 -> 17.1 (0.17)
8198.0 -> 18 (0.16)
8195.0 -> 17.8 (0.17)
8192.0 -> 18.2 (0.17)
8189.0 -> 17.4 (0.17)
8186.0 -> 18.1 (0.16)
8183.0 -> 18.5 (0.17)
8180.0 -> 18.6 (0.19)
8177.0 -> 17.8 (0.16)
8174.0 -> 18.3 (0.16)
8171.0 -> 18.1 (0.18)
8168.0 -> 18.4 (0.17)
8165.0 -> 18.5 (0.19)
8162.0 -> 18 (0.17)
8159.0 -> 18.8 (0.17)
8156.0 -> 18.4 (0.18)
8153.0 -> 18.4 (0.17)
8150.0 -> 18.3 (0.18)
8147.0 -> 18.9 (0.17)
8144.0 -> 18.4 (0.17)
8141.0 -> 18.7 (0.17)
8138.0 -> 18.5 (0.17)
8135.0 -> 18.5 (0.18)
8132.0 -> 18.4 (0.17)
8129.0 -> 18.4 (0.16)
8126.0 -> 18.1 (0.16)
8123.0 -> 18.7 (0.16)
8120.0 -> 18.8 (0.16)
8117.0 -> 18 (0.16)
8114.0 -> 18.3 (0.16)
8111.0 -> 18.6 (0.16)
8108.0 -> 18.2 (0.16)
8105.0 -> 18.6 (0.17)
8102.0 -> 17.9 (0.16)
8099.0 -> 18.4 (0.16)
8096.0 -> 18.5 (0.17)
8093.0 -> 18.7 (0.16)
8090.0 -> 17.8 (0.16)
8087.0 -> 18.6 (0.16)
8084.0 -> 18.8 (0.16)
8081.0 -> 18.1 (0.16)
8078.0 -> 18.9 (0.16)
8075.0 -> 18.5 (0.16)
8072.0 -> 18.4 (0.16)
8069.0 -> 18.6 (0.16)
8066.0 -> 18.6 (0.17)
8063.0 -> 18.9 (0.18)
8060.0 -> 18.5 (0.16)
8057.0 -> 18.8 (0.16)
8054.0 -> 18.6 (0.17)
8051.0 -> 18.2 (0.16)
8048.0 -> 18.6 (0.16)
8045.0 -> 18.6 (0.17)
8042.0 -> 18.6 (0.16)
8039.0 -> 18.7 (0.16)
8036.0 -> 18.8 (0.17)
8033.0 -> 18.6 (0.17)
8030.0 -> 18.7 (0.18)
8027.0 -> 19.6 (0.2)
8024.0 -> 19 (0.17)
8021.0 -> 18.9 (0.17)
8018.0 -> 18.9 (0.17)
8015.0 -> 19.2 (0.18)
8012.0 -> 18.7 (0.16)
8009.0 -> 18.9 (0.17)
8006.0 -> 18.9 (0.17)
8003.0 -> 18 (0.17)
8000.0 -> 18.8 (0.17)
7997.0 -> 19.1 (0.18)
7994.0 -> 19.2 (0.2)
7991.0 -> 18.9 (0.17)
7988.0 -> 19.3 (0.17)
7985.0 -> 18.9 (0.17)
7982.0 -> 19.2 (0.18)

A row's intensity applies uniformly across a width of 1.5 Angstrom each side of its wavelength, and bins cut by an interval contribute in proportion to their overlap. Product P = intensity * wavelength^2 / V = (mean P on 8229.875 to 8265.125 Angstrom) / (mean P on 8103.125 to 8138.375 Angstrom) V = 1.00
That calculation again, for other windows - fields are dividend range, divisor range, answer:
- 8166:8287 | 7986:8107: 1.00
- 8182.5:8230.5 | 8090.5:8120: 1.00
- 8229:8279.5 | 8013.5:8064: 1.01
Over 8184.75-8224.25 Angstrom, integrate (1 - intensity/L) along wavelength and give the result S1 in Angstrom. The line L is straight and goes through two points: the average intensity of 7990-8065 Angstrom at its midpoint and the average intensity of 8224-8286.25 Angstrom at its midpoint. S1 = 0.4 Angstrom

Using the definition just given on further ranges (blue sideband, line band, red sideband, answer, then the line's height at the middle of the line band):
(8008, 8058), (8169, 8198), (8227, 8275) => 0.1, 18.2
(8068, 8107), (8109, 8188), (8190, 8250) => -1.0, 18.2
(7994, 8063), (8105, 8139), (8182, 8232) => -0.2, 18.3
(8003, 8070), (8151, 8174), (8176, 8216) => -0.3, 18.2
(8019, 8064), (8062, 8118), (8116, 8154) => 0.5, 18.6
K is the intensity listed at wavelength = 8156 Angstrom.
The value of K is 18.4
